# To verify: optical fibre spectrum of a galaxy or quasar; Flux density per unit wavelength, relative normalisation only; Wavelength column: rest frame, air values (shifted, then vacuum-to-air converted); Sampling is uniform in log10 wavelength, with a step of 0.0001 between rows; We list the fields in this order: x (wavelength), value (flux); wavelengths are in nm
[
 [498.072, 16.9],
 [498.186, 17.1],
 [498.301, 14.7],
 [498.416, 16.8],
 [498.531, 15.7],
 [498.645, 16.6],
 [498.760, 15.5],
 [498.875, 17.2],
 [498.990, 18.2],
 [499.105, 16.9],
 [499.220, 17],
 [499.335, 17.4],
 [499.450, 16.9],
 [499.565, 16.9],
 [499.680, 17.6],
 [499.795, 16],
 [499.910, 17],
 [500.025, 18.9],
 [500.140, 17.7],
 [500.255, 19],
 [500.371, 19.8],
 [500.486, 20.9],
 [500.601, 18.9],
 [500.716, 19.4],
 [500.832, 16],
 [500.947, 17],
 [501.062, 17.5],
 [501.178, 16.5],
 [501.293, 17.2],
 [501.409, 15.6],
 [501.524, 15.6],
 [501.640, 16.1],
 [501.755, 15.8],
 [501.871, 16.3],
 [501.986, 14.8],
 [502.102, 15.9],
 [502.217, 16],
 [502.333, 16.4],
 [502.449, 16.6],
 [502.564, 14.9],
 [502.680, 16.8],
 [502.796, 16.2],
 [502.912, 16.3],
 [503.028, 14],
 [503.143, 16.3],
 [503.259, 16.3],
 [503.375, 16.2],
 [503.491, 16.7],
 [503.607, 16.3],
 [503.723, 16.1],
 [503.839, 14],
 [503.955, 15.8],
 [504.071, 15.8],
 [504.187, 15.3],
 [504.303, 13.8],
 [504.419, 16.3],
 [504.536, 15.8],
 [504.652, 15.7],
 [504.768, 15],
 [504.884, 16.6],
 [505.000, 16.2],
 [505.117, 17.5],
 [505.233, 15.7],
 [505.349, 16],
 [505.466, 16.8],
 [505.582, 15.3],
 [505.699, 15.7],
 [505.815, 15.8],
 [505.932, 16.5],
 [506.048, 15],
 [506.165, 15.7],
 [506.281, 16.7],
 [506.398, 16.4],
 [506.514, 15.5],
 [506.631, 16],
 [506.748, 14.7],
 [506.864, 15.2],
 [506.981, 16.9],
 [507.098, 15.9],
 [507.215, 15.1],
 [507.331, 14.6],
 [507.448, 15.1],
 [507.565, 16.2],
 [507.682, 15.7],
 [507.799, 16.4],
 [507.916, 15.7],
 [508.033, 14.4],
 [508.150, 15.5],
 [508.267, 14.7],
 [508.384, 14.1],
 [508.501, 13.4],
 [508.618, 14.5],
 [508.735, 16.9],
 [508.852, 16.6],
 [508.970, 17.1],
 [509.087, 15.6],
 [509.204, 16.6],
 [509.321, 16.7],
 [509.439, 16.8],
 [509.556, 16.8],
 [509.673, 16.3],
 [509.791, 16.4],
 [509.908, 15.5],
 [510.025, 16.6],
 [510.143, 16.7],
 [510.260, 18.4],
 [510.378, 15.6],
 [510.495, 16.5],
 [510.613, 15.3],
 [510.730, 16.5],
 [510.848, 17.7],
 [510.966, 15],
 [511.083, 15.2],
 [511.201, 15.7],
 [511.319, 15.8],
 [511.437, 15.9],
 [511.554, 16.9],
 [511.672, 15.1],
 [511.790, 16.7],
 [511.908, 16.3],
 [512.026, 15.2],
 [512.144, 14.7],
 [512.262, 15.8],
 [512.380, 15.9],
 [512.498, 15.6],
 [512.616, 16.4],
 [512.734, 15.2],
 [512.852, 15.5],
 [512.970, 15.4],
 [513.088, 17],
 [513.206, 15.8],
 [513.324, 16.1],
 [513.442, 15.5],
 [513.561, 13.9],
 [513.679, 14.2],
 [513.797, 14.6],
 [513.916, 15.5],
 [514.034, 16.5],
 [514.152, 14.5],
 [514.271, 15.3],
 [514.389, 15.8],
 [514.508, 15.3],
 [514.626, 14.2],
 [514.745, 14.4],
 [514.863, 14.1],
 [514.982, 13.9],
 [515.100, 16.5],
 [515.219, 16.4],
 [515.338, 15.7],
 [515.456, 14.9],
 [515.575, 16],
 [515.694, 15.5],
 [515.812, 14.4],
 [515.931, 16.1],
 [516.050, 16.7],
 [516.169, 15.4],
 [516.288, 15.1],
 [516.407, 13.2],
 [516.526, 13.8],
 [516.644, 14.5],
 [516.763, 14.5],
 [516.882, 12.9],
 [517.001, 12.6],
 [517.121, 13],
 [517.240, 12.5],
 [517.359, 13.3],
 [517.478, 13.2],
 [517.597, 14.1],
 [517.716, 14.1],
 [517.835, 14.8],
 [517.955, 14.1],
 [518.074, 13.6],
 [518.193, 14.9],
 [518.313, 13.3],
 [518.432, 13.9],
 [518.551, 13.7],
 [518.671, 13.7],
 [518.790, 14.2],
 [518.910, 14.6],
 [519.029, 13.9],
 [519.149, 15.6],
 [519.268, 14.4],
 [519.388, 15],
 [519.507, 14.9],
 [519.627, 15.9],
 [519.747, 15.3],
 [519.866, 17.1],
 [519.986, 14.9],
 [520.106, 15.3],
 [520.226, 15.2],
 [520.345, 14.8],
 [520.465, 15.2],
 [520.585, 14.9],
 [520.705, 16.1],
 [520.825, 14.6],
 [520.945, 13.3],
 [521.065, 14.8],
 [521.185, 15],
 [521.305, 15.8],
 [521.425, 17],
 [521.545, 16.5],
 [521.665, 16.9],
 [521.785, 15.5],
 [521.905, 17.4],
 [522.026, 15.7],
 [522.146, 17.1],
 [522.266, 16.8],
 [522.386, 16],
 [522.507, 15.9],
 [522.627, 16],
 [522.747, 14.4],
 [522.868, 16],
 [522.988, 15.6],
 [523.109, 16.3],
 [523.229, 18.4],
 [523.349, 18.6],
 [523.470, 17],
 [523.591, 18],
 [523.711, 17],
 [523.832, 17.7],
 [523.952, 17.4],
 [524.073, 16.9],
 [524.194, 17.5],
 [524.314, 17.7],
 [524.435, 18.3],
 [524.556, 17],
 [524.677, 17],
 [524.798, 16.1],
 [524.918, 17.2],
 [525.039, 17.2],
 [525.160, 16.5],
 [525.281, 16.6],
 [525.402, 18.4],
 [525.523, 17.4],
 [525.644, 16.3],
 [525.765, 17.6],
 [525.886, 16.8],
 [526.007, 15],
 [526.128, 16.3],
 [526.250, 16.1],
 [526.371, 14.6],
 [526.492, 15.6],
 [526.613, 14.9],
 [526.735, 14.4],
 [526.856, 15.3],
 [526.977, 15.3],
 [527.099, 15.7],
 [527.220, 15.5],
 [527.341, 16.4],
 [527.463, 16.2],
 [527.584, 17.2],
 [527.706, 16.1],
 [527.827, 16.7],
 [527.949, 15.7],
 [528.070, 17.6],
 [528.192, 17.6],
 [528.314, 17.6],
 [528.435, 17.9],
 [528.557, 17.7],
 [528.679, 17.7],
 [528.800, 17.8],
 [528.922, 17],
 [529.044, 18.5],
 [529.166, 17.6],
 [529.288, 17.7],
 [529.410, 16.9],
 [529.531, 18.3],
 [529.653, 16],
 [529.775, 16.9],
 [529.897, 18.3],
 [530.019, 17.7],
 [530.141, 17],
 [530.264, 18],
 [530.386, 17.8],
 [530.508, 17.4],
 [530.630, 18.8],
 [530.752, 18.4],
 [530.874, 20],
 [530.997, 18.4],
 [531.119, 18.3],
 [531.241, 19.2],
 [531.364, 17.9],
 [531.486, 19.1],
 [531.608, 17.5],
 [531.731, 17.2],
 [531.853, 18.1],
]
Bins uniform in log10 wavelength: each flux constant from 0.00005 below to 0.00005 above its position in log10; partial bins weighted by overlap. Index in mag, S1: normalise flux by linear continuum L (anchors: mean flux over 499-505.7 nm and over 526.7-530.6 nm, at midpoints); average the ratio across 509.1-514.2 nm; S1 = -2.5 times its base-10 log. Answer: 0.05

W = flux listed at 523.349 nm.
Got 18.6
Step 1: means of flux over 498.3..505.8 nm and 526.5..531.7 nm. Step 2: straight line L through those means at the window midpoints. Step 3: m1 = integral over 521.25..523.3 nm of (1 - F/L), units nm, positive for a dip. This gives 0.09 nm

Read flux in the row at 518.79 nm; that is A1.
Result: 14.2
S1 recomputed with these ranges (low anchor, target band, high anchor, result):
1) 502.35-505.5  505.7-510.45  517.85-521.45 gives -0.02 mag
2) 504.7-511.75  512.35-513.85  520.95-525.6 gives 0.05 mag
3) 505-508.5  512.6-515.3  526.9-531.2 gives 0.06 mag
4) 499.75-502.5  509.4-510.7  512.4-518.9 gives -0.05 mag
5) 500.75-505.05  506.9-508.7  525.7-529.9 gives 0.06 mag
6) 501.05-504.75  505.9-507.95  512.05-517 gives -0.01 mag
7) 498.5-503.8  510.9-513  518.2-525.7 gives 0.05 mag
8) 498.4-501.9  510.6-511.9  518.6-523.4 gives 0.02 mag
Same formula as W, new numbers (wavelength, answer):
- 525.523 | 17.4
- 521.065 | 14.8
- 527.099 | 15.7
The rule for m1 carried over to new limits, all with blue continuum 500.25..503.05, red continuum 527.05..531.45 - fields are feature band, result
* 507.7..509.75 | 0.143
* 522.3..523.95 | 0.060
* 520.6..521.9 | 0.127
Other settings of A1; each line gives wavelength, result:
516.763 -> 14.5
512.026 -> 15.2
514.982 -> 13.9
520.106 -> 15.3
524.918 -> 17.2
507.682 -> 15.7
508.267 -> 14.7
